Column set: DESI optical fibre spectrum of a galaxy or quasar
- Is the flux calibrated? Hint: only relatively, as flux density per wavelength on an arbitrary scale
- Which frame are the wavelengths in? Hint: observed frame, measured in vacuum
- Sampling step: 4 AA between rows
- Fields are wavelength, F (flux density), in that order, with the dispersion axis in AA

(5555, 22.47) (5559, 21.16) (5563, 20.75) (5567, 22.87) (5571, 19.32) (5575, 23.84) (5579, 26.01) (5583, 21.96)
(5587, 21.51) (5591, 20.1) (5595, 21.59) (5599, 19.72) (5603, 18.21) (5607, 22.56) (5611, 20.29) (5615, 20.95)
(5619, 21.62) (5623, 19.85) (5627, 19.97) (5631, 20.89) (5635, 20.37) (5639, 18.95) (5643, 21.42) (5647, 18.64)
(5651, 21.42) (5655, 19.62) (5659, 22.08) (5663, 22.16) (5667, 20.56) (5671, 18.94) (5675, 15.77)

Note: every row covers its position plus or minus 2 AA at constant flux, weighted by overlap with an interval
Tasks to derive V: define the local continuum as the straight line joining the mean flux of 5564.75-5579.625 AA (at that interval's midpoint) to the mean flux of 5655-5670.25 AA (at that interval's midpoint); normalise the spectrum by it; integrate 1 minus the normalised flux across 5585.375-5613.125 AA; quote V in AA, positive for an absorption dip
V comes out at 2.08 AA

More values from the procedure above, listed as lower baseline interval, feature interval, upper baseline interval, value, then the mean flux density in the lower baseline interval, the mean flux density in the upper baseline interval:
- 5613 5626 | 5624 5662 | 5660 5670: 1.0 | 20.7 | 21.2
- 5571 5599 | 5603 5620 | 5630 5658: 0.2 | 22.1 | 20.2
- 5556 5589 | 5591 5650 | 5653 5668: 3.4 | 22.2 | 21.1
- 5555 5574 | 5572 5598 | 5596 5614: -1.8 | 21.3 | 20.3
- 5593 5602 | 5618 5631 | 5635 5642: -0.3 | 20.4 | 19.7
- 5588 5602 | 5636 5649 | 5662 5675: 0.1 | 20.4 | 19.7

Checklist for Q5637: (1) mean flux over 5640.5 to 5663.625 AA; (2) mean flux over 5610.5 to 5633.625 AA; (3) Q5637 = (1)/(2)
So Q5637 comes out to 1.0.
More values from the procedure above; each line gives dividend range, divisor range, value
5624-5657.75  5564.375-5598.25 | 0.92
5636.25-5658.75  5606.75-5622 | 0.96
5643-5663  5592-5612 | 1.01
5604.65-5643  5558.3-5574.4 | 0.97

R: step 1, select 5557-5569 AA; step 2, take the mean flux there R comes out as 21.6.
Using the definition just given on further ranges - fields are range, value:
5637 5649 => 19.7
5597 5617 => 20.3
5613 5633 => 20.7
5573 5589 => 23.3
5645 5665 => 20.8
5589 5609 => 20.4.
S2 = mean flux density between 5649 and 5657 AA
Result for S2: 20.5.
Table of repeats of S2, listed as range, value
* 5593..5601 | 20.7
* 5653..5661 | 20.9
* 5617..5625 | 20.7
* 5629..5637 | 20.6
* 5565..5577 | 22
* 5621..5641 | 20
